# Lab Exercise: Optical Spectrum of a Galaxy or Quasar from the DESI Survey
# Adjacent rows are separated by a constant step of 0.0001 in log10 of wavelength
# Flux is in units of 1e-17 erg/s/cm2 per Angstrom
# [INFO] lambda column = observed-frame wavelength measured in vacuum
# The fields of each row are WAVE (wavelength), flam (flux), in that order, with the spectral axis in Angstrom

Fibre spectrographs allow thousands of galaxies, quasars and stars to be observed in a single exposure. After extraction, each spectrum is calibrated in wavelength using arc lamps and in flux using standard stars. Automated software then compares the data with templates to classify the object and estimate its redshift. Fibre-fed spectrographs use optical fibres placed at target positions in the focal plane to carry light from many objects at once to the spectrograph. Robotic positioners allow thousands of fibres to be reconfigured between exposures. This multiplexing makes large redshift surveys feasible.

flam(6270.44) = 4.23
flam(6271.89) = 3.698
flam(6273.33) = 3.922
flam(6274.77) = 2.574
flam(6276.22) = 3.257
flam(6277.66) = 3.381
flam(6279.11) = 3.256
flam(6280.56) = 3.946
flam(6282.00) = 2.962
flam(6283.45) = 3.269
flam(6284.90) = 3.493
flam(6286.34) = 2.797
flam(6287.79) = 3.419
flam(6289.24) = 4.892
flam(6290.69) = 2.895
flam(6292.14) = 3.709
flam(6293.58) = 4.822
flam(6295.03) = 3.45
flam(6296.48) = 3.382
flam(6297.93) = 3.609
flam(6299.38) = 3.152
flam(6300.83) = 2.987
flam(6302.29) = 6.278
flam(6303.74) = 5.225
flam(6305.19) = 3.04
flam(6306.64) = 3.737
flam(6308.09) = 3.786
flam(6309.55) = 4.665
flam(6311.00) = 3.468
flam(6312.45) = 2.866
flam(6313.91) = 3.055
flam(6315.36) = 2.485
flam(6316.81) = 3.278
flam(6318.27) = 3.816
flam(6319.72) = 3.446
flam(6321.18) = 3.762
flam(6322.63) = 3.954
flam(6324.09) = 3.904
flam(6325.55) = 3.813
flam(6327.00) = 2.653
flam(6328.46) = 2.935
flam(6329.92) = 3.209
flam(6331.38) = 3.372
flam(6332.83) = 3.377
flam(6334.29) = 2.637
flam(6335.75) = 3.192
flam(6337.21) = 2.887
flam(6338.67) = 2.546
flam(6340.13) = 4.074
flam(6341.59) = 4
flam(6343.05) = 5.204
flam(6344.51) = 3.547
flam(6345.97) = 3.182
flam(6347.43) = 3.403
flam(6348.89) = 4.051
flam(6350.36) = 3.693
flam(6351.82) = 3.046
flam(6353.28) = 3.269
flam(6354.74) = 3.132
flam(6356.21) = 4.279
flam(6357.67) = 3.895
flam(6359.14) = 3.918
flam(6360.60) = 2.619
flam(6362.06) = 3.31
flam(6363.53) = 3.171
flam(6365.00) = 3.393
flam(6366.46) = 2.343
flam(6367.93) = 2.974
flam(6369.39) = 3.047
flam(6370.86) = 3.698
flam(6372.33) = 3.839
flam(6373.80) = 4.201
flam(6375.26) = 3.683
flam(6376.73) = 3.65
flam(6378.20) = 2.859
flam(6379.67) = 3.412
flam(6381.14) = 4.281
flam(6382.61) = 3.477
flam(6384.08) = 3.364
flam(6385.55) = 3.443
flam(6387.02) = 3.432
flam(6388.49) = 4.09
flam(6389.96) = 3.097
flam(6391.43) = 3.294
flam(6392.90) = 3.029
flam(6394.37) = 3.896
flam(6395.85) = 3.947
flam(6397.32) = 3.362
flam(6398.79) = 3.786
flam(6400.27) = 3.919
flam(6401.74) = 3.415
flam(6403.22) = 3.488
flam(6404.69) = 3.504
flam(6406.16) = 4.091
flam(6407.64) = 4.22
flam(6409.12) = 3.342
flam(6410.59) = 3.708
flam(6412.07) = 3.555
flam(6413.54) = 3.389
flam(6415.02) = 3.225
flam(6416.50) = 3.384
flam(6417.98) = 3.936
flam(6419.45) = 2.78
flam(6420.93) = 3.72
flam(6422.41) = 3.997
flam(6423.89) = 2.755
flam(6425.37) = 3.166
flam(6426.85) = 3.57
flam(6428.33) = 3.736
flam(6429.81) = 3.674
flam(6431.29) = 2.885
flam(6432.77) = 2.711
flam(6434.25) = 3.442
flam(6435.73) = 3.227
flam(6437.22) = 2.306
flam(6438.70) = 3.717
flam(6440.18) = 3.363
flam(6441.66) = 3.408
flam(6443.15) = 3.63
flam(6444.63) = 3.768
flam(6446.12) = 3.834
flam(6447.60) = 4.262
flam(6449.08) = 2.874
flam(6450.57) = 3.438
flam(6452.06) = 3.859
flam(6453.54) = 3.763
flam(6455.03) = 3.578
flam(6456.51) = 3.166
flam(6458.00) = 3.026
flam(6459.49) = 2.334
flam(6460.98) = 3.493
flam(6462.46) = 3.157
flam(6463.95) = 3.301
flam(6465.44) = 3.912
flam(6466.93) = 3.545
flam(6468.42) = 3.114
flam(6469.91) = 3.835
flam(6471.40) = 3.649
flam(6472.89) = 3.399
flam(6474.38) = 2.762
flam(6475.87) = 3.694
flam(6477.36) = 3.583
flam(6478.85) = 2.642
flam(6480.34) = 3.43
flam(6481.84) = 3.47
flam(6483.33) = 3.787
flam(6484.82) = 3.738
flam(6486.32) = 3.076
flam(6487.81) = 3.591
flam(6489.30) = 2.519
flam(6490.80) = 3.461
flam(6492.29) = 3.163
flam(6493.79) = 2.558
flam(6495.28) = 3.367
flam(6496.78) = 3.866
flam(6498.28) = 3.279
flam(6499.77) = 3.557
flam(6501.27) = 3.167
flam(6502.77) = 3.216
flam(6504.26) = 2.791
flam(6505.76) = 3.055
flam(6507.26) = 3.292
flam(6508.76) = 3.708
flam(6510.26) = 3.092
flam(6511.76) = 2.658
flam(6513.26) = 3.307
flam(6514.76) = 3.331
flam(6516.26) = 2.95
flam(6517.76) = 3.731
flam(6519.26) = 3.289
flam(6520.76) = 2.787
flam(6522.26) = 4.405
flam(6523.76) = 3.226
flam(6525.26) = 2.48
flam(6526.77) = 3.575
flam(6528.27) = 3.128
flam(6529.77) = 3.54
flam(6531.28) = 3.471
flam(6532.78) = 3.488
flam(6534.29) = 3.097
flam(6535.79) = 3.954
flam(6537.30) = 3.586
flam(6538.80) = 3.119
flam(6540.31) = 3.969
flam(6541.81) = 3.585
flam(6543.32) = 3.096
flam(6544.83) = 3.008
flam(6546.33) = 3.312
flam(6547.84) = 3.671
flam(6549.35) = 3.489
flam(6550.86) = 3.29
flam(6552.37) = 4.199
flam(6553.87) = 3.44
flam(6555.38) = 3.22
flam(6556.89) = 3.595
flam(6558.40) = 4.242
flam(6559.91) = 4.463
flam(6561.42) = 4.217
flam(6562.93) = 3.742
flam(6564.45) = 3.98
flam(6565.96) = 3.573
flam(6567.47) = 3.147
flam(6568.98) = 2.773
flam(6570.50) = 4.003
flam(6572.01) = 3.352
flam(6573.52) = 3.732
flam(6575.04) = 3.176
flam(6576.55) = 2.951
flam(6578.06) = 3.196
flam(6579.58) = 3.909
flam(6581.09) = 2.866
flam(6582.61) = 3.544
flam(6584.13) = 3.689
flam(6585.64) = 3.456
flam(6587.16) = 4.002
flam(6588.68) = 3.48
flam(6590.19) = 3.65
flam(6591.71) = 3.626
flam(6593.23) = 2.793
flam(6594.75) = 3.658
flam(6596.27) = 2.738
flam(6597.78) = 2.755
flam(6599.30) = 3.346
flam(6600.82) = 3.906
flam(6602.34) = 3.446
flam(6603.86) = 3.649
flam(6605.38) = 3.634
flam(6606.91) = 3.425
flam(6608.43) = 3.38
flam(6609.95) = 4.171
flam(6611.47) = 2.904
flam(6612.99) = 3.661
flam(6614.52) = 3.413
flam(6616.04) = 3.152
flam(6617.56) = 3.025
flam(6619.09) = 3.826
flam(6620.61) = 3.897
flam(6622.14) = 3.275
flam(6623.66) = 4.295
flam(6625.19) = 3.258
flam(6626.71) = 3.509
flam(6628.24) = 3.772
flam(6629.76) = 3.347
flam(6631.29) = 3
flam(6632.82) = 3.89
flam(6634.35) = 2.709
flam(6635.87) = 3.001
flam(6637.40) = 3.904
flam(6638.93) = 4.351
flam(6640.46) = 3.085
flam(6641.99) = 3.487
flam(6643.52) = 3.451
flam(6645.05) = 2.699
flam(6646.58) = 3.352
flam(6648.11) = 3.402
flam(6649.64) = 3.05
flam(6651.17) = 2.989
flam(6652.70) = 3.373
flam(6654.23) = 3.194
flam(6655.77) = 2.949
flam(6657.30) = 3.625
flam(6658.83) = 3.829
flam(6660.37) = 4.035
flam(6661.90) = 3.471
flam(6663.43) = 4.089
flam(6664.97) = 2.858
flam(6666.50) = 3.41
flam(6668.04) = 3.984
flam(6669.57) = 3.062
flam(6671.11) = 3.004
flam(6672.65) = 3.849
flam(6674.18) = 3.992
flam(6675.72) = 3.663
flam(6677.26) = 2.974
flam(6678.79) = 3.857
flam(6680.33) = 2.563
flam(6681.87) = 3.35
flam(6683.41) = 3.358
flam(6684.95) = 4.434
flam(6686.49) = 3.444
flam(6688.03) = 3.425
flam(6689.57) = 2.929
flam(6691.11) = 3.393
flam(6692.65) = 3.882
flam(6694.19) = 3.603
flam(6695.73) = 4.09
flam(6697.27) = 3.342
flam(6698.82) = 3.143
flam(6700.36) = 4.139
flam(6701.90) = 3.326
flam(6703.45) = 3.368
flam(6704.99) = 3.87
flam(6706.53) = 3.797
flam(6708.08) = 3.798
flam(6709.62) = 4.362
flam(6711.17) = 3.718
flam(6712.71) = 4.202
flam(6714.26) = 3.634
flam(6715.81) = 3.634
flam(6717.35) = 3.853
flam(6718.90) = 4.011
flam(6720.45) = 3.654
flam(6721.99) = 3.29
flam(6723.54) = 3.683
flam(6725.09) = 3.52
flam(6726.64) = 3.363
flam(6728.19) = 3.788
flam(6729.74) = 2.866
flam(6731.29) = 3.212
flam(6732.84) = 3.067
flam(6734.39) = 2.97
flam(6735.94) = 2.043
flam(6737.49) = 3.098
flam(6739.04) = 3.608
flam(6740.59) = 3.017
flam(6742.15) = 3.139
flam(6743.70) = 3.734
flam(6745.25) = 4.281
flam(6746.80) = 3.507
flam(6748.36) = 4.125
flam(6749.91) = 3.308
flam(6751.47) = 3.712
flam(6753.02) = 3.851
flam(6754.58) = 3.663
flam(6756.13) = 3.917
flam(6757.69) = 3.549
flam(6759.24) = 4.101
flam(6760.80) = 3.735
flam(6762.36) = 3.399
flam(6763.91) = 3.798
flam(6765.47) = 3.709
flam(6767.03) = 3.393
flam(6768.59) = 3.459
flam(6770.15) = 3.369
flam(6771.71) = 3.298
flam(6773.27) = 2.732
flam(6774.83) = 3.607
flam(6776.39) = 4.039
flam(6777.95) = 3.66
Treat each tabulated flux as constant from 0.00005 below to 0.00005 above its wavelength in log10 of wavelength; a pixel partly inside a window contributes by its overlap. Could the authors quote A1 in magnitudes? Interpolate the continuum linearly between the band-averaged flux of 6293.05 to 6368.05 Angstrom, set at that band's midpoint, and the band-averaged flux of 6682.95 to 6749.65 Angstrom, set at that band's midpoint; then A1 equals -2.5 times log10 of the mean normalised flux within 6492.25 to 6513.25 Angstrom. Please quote 0.11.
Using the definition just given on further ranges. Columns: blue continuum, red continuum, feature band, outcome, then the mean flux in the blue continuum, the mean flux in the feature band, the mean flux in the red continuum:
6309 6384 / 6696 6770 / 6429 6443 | 0.09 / 3.45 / 3.21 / 3.57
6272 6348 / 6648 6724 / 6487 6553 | 0.07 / 3.54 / 3.33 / 3.56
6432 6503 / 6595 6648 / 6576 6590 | -0.02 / 3.36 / 3.47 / 3.43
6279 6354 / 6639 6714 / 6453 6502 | 0.07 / 3.56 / 3.33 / 3.51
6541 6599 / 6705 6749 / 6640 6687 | 0.03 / 3.49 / 3.42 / 3.54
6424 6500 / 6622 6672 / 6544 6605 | -0.04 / 3.36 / 3.51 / 3.42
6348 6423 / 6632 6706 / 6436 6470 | 0.03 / 3.52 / 3.41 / 3.46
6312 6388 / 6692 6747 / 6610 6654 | 0.03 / 3.43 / 3.41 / 3.54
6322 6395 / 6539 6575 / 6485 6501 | 0.09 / 3.45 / 3.26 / 3.6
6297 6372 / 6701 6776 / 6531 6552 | 0.02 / 3.5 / 3.45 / 3.55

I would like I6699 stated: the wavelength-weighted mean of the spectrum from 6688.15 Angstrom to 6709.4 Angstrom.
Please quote 3.61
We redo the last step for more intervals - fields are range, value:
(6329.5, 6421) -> 3.5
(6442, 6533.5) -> 3.35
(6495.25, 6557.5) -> 3.37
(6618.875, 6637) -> 3.48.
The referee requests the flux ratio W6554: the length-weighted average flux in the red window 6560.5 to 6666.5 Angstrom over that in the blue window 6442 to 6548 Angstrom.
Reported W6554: 1.0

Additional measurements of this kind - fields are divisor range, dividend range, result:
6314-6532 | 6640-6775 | 1.03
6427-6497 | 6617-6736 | 1.04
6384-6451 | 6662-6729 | 1.03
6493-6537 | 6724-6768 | 1.06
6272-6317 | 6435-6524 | 0.93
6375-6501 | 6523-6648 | 1.01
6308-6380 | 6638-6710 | 1.02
